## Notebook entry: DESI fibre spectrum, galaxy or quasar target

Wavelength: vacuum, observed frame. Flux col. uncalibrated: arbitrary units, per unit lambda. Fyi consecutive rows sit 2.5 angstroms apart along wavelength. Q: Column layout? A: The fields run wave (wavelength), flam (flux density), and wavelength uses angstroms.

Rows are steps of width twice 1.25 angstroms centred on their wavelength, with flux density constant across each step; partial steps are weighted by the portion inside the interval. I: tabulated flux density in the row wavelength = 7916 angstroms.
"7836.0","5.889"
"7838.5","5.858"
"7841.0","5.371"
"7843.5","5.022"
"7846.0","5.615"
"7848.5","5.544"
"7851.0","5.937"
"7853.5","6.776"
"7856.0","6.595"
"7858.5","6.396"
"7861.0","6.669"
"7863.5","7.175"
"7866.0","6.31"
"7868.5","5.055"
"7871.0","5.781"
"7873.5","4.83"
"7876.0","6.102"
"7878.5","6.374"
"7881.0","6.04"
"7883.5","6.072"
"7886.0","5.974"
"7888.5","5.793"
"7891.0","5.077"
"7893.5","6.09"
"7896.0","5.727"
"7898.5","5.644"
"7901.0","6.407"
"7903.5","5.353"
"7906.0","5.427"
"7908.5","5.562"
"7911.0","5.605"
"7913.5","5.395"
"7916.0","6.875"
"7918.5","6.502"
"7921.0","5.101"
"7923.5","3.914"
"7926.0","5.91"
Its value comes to 6.875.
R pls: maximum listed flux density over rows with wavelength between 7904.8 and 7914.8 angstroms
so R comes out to 5.605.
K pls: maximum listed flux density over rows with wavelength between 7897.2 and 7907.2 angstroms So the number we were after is 6.407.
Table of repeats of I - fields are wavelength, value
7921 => 5.101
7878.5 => 6.374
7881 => 6.04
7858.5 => 6.396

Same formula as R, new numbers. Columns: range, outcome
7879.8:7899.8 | 6.09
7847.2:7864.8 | 7.175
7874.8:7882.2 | 6.374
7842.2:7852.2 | 5.937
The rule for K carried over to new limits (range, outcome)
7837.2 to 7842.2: 5.858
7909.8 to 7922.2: 6.875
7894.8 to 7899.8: 5.727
